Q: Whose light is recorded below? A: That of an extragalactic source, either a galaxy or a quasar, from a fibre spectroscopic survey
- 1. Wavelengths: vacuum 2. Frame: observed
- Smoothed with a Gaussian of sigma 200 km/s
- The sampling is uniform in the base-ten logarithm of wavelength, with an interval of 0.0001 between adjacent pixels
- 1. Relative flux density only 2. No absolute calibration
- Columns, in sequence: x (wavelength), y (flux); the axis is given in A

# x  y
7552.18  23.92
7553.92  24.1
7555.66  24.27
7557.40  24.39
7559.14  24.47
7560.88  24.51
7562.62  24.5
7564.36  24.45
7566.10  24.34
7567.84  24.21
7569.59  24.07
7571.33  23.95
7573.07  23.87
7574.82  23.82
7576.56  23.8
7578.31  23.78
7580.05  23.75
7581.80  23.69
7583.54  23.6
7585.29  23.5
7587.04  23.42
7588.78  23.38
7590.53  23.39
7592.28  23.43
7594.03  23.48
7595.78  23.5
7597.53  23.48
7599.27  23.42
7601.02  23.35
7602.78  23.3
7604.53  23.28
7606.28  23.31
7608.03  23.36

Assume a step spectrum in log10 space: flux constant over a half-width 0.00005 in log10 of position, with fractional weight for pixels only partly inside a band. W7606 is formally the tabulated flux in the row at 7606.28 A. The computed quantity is 23.31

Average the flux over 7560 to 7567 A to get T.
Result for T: 24.5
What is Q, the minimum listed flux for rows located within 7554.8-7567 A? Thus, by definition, 24.27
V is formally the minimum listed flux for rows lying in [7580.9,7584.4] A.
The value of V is 23.6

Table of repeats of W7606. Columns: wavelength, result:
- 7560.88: 24.51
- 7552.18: 23.92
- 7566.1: 24.34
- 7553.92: 24.1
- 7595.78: 23.5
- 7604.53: 23.28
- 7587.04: 23.42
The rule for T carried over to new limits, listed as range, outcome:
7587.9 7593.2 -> 23.4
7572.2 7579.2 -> 23.8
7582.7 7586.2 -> 23.5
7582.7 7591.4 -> 23.5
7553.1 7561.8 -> 24.4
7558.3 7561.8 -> 24.5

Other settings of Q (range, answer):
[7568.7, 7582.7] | 23.69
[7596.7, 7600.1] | 23.42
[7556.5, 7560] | 24.39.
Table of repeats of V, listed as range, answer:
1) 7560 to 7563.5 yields 24.5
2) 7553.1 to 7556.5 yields 24.1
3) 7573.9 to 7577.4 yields 23.8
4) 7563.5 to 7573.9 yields 23.87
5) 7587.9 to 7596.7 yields 23.38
